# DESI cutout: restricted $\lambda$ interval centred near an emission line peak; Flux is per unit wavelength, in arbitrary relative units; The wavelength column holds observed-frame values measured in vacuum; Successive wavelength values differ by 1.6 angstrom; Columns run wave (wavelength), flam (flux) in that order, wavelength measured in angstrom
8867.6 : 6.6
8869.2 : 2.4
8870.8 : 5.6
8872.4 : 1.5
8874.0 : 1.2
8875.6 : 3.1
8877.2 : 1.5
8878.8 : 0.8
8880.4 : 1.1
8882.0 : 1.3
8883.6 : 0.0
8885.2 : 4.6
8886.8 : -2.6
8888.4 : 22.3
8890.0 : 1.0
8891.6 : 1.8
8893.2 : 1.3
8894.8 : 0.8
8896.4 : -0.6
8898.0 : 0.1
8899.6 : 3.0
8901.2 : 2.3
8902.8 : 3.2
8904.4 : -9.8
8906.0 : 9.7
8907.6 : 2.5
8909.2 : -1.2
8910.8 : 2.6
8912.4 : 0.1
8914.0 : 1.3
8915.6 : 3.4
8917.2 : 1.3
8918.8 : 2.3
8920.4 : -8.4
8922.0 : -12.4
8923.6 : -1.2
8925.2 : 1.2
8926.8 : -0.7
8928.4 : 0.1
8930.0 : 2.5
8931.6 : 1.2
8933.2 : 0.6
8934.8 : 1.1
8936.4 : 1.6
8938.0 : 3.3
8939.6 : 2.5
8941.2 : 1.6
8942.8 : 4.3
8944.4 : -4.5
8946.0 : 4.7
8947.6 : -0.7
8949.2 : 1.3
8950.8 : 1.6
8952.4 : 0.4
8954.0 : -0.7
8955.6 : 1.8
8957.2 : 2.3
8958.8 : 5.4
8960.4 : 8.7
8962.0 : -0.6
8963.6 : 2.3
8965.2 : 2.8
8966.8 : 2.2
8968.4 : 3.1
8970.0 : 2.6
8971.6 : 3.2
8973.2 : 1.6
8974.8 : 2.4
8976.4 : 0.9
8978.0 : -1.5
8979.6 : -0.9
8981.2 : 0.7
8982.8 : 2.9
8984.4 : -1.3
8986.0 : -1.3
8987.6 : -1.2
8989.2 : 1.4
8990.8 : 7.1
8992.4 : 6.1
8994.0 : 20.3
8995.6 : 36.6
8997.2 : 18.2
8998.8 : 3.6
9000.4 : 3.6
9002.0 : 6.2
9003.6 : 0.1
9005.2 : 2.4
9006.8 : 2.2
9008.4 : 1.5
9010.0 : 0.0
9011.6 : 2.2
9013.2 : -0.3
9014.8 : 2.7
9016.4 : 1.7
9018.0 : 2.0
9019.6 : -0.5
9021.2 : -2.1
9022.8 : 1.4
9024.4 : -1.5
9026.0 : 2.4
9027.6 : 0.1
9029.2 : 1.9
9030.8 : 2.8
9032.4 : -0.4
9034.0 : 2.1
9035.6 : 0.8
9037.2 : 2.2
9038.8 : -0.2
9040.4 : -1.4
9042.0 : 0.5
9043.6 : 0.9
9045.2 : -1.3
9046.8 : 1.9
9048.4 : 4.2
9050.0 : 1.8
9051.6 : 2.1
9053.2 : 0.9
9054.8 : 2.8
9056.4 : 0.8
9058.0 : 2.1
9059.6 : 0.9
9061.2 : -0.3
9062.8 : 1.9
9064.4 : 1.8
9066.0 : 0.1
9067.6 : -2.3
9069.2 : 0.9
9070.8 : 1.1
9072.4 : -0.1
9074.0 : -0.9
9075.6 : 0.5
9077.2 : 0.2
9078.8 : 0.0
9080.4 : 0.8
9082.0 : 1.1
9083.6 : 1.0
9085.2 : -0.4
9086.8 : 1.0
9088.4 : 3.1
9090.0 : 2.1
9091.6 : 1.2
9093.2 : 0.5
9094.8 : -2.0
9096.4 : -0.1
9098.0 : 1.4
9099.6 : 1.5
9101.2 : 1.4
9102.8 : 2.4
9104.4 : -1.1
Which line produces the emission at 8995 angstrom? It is H-beta 4861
